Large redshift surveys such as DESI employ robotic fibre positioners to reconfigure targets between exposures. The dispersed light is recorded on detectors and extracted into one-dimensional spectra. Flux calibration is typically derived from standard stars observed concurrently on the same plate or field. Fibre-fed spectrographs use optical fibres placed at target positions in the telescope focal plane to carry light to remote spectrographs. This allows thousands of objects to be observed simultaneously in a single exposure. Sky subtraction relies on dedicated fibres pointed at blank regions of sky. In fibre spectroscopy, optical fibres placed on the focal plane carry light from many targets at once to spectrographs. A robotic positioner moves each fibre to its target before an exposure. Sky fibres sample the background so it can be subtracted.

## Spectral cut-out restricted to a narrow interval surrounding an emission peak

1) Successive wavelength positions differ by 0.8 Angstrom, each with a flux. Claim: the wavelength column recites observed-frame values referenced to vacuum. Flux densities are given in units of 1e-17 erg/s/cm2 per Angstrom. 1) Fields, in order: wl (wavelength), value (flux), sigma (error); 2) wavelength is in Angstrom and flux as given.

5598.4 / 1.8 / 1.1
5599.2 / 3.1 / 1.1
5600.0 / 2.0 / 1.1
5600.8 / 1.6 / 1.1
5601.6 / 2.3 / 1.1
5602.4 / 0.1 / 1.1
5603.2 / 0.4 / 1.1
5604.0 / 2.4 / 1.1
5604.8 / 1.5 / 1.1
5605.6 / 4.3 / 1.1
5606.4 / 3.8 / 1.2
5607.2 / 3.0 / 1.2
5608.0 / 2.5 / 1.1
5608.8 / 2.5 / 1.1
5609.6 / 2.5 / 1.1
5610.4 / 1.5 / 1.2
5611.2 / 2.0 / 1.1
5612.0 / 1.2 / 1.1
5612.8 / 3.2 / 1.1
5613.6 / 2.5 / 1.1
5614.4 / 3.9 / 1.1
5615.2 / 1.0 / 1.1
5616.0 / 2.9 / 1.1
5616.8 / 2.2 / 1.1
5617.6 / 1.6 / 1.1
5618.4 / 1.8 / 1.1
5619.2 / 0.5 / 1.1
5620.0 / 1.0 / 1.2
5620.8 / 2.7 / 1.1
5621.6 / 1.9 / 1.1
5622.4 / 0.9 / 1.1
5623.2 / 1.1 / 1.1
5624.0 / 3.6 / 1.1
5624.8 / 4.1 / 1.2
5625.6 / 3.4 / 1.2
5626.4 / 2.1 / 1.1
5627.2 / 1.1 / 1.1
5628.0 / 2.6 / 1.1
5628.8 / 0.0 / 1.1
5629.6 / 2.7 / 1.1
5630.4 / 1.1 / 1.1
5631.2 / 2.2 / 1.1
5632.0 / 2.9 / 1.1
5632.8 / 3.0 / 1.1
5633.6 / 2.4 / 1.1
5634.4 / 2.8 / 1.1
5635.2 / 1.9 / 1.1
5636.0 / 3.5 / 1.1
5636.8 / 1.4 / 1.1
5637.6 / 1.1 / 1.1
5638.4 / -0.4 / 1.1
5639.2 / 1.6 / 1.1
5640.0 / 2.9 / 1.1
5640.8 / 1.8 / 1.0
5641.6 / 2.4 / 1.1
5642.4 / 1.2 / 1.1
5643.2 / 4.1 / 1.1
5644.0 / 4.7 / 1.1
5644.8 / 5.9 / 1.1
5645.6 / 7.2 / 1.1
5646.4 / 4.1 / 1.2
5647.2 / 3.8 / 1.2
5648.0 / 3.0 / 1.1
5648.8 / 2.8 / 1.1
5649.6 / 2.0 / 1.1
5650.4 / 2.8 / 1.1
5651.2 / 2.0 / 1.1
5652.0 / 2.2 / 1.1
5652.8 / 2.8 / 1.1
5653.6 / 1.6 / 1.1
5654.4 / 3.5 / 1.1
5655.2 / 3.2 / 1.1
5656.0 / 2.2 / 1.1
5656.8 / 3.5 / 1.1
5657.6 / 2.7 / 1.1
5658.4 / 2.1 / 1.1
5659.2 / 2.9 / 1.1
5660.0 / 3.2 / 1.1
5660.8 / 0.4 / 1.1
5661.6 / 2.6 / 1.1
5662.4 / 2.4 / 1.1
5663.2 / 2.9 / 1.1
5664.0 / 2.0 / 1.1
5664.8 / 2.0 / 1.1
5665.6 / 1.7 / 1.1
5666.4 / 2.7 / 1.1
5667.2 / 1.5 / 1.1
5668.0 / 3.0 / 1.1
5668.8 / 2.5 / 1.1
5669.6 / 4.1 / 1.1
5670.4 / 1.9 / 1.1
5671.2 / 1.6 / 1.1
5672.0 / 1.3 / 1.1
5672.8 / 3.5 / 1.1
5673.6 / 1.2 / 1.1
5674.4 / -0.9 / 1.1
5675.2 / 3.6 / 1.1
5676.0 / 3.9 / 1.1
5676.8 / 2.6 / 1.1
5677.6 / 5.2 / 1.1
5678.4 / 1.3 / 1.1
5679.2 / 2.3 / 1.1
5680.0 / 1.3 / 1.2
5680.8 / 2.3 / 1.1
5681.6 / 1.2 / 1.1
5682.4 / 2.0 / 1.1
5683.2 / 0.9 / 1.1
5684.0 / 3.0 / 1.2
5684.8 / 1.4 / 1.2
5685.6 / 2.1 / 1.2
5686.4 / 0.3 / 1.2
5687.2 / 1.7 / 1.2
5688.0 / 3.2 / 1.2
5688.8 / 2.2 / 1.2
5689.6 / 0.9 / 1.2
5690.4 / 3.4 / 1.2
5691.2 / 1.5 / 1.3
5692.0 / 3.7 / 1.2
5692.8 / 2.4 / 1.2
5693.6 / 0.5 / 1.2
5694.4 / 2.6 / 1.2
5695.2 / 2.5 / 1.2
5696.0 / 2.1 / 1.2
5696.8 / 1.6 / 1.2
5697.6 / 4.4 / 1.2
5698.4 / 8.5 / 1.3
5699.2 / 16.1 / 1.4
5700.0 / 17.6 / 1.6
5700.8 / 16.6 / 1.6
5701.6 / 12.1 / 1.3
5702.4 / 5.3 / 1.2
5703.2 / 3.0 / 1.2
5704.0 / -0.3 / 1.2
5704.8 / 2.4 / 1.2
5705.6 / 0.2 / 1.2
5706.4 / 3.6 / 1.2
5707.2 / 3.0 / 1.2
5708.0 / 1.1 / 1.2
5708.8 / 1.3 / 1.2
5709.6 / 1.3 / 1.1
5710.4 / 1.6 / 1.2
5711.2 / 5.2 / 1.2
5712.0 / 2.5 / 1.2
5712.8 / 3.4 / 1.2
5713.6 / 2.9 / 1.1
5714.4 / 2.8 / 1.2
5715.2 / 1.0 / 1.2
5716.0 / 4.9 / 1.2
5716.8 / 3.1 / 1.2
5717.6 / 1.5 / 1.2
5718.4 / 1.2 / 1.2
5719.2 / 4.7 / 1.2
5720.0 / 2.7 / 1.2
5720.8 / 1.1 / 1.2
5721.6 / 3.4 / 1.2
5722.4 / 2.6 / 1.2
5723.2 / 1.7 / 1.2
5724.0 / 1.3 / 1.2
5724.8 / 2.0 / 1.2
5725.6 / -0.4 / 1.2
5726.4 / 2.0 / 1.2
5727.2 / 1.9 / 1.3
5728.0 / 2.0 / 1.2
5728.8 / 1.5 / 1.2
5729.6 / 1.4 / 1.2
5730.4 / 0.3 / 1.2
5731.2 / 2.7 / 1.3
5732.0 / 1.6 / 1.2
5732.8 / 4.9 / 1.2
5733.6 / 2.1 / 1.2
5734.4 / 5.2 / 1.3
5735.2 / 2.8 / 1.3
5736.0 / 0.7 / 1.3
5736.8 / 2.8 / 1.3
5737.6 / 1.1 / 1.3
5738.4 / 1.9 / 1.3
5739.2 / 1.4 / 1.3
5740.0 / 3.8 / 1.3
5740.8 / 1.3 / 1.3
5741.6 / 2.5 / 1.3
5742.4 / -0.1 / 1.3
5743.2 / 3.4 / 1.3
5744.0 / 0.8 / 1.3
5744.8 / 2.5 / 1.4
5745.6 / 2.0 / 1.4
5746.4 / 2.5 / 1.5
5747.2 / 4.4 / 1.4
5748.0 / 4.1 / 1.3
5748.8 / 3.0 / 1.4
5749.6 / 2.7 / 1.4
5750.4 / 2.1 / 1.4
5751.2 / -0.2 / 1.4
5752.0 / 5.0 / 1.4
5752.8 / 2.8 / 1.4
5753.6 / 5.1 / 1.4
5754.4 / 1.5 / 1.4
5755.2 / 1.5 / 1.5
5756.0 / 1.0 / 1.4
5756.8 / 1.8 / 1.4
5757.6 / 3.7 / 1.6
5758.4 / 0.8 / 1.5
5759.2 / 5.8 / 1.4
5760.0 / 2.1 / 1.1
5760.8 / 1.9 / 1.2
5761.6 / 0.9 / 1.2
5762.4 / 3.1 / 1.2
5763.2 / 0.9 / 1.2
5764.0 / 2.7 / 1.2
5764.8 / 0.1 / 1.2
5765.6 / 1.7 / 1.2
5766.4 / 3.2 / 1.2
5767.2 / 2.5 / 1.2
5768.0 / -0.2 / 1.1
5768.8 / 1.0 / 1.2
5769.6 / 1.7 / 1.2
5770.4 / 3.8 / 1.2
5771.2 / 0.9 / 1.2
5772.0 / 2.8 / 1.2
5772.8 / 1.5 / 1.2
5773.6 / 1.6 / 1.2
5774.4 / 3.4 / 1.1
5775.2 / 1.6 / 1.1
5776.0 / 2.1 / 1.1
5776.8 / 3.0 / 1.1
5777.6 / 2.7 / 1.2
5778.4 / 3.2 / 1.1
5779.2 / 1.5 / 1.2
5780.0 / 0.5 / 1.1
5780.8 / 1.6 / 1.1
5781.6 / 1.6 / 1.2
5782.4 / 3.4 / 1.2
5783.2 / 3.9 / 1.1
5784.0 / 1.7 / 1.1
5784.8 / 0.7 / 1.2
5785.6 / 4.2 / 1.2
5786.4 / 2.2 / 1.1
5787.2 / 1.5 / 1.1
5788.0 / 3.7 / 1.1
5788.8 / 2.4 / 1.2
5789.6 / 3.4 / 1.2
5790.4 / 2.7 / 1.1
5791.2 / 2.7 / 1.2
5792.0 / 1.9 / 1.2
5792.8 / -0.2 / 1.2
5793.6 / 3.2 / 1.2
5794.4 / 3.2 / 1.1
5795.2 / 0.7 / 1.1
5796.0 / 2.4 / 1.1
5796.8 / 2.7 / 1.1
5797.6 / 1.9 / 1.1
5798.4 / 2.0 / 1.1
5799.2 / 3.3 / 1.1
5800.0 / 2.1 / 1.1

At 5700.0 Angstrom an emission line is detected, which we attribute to [O III]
